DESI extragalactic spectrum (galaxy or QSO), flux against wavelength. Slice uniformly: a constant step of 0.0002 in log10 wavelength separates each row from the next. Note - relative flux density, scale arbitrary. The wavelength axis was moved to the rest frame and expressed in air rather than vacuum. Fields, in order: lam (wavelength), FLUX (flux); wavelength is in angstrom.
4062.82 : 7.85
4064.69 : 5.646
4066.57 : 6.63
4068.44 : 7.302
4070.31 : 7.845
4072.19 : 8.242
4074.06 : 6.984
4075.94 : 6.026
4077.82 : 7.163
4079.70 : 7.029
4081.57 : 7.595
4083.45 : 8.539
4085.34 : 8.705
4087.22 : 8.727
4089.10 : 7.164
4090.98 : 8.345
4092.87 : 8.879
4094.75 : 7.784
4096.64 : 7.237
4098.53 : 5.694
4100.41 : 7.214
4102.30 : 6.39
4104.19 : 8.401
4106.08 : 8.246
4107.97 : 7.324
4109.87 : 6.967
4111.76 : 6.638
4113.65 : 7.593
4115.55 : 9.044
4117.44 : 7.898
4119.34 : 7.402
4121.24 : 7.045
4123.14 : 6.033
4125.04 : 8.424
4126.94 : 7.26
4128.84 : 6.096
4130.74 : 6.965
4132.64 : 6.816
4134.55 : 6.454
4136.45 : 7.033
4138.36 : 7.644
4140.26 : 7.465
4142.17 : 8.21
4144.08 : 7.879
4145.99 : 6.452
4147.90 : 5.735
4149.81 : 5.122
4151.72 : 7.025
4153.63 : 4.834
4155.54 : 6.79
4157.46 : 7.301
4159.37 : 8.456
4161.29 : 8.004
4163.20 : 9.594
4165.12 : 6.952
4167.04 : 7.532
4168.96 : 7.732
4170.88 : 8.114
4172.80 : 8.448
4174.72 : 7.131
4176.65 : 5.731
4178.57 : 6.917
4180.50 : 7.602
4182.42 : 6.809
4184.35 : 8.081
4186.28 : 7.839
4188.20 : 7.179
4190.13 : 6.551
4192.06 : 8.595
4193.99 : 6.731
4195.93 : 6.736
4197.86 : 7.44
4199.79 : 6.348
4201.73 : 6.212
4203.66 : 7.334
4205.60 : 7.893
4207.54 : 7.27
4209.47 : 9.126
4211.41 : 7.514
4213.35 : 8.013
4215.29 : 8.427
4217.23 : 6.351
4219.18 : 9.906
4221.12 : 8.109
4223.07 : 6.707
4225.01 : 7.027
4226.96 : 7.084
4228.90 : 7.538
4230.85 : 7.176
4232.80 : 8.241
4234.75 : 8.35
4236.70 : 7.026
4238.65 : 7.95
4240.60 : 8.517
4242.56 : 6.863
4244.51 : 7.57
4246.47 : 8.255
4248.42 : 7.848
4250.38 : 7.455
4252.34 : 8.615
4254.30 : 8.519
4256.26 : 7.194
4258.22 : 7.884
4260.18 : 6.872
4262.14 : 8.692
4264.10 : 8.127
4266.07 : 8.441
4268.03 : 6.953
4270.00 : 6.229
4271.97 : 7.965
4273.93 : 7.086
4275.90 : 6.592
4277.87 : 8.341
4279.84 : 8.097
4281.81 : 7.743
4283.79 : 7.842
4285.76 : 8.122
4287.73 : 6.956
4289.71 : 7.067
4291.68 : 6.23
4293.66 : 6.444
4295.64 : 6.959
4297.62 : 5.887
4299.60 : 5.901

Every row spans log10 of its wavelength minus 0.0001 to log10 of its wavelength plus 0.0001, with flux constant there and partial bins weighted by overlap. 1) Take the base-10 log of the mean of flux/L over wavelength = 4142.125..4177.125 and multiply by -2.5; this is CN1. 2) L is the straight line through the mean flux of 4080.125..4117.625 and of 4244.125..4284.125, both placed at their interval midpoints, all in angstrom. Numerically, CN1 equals 0.07 mag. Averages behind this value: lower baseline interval 7.71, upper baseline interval 7.73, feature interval 7.21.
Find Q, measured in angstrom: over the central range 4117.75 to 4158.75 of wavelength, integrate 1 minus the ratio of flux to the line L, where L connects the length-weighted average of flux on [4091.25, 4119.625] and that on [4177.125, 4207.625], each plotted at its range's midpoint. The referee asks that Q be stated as 2.9 angstrom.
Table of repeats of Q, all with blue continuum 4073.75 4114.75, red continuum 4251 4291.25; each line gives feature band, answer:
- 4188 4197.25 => 0.5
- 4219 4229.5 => 0.0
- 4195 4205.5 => 0.9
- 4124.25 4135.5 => 0.8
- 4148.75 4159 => 1.6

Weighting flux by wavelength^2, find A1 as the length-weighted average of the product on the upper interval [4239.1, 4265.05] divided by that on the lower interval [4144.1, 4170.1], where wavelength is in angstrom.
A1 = 1.16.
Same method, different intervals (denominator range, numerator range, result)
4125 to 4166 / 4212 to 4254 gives 1.14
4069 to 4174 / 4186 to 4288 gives 1.09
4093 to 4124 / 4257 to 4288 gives 1.12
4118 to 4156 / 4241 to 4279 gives 1.19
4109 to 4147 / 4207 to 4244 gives 1.12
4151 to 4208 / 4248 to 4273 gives 1.10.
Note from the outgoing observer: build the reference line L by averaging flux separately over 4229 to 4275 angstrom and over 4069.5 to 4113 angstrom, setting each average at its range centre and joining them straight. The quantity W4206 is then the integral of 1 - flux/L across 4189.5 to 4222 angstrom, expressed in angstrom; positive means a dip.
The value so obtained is 0.4 angstrom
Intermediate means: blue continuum 7.53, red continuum 7.73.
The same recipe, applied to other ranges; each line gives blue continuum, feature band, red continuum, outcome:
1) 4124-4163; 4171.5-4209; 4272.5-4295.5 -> -0.5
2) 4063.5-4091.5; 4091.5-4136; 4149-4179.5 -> 0.4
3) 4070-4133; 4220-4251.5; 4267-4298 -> -1.6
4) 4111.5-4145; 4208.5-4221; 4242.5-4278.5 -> -1.1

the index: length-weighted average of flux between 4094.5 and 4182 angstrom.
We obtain 7.22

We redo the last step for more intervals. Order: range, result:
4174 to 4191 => 7.1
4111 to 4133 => 7.29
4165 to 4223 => 7.48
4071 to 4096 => 7.78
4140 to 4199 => 7.25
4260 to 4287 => 7.67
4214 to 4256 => 7.78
